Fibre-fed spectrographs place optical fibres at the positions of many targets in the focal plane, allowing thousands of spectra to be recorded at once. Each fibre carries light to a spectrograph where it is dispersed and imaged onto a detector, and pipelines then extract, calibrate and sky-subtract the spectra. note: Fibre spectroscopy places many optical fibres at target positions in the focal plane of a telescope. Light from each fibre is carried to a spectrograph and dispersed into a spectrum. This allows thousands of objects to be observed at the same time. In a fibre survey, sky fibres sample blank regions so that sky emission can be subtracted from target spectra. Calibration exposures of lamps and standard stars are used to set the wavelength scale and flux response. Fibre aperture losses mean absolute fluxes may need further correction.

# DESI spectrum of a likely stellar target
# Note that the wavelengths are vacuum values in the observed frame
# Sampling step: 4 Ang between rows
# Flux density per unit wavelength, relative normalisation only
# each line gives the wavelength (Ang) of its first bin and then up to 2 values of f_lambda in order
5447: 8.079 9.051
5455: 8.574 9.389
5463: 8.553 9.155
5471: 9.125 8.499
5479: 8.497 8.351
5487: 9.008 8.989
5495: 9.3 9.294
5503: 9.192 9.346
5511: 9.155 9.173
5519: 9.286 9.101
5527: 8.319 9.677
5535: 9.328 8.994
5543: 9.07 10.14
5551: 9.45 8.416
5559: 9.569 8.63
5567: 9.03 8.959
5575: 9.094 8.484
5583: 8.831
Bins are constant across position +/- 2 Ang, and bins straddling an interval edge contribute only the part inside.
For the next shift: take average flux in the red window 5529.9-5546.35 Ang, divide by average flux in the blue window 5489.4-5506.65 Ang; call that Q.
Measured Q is 1.01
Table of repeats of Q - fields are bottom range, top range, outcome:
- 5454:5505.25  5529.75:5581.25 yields 1.02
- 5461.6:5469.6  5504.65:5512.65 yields 1.04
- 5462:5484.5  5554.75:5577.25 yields 1.03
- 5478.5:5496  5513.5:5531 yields 1.02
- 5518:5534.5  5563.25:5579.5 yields 0.98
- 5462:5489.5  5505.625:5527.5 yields 1.04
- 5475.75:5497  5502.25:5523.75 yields 1.05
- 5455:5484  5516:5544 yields 1.04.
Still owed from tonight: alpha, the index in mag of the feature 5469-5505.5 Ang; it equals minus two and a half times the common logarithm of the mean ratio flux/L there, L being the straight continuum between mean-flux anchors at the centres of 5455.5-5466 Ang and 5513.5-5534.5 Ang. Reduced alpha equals 0.01 mag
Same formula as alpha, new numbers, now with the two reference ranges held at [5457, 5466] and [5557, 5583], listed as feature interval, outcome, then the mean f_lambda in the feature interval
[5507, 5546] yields -0.023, 9.16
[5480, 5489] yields 0.040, 8.66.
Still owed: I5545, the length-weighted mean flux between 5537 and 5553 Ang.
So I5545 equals 9.41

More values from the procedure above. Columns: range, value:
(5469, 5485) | 8.62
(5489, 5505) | 9.19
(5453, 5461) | 8.98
